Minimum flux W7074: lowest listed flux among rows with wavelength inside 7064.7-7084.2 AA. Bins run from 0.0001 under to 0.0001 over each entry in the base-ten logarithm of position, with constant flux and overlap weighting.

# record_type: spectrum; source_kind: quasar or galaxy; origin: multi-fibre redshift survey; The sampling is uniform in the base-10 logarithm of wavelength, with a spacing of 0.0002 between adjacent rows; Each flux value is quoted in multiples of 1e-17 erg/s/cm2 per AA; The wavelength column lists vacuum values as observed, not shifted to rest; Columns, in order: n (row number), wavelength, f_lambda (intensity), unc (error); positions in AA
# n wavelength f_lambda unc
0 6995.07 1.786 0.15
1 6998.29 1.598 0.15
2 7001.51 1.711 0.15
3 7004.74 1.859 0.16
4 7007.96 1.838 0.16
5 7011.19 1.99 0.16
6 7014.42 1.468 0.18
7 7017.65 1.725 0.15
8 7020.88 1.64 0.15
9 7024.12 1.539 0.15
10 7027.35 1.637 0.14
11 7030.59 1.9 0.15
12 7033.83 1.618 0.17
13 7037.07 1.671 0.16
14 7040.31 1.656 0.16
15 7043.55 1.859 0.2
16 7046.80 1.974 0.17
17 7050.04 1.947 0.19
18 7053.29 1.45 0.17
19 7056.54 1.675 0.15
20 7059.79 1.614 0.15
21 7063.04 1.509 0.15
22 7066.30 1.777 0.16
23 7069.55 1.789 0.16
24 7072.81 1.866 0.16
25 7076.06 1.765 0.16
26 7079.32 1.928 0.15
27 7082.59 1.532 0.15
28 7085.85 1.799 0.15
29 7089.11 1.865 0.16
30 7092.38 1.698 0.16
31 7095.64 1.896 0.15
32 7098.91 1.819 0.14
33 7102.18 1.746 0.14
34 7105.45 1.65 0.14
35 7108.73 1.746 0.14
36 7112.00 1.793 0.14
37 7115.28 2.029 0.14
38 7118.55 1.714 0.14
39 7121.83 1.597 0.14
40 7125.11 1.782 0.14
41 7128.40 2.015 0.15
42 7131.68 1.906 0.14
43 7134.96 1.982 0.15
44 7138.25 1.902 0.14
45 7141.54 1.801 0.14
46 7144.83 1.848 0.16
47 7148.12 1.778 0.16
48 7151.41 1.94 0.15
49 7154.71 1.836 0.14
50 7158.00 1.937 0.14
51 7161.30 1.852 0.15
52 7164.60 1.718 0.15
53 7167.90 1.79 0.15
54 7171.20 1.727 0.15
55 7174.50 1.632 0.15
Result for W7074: 1.532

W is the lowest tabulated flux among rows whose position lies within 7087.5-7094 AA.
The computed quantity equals 1.698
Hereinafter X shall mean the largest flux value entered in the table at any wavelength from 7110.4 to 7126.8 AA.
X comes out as 2.029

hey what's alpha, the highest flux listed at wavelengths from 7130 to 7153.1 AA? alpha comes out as 1.982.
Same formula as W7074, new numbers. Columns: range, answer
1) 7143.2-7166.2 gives 1.718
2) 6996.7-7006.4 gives 1.598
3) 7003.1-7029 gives 1.468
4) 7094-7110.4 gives 1.65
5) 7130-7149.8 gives 1.778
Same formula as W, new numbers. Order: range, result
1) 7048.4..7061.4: 1.45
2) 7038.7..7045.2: 1.656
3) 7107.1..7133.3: 1.597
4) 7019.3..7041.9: 1.539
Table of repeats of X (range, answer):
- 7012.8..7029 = 1.725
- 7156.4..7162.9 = 1.937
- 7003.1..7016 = 1.99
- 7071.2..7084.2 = 1.928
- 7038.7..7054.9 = 1.974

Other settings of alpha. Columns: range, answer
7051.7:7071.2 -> 1.789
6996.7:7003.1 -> 1.711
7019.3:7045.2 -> 1.9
